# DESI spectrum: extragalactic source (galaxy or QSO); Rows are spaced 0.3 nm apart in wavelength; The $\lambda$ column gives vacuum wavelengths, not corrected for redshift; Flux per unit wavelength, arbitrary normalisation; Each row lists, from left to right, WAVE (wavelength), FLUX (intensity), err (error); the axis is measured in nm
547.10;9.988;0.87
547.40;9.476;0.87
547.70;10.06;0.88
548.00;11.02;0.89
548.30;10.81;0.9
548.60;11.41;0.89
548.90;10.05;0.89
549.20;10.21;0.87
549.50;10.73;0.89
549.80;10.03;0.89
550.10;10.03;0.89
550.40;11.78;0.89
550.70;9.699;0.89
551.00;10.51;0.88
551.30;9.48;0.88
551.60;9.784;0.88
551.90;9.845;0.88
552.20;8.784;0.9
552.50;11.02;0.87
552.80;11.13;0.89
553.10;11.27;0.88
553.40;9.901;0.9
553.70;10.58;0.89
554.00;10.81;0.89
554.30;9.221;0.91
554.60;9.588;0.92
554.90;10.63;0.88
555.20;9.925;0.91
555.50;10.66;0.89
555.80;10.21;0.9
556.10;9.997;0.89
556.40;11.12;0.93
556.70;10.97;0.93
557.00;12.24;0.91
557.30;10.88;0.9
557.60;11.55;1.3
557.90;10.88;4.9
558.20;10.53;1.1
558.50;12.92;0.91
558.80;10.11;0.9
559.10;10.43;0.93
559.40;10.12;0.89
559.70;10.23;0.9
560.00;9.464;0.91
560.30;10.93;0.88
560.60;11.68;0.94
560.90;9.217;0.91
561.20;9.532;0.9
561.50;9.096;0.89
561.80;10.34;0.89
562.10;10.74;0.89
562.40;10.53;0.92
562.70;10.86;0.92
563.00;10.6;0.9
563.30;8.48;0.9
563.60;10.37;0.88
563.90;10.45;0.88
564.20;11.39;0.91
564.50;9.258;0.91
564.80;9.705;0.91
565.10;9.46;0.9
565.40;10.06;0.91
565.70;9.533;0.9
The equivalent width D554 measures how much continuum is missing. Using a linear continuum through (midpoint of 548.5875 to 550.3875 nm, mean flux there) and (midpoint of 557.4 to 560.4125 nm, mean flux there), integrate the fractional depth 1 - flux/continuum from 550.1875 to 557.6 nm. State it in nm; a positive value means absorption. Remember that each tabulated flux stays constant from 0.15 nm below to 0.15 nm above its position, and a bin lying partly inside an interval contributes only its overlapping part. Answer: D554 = 0.09 nm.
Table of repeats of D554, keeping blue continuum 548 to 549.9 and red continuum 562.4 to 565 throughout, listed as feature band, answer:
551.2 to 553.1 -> 0.07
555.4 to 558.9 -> -0.23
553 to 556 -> 0.05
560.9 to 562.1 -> 0.06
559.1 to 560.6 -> -0.01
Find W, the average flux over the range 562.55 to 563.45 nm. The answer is 9.98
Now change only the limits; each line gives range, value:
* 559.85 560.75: 10.7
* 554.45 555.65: 10.2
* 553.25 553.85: 10.2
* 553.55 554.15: 10.7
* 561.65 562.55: 10.5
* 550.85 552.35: 9.68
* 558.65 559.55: 10.2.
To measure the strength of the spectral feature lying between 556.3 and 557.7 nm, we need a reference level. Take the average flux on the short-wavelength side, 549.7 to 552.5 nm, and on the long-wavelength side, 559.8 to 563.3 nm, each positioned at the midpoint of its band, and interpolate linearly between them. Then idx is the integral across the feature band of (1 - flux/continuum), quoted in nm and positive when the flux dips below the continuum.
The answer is -0.17 nm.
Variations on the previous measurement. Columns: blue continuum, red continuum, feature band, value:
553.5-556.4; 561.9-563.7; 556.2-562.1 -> -0.23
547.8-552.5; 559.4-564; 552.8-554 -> -0.05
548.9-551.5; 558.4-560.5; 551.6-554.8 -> 0.05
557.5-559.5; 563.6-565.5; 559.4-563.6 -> 0.15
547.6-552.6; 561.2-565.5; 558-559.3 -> -0.10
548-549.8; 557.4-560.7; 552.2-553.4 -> 0.00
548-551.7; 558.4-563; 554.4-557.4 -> -0.06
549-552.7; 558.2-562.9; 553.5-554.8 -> 0.02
